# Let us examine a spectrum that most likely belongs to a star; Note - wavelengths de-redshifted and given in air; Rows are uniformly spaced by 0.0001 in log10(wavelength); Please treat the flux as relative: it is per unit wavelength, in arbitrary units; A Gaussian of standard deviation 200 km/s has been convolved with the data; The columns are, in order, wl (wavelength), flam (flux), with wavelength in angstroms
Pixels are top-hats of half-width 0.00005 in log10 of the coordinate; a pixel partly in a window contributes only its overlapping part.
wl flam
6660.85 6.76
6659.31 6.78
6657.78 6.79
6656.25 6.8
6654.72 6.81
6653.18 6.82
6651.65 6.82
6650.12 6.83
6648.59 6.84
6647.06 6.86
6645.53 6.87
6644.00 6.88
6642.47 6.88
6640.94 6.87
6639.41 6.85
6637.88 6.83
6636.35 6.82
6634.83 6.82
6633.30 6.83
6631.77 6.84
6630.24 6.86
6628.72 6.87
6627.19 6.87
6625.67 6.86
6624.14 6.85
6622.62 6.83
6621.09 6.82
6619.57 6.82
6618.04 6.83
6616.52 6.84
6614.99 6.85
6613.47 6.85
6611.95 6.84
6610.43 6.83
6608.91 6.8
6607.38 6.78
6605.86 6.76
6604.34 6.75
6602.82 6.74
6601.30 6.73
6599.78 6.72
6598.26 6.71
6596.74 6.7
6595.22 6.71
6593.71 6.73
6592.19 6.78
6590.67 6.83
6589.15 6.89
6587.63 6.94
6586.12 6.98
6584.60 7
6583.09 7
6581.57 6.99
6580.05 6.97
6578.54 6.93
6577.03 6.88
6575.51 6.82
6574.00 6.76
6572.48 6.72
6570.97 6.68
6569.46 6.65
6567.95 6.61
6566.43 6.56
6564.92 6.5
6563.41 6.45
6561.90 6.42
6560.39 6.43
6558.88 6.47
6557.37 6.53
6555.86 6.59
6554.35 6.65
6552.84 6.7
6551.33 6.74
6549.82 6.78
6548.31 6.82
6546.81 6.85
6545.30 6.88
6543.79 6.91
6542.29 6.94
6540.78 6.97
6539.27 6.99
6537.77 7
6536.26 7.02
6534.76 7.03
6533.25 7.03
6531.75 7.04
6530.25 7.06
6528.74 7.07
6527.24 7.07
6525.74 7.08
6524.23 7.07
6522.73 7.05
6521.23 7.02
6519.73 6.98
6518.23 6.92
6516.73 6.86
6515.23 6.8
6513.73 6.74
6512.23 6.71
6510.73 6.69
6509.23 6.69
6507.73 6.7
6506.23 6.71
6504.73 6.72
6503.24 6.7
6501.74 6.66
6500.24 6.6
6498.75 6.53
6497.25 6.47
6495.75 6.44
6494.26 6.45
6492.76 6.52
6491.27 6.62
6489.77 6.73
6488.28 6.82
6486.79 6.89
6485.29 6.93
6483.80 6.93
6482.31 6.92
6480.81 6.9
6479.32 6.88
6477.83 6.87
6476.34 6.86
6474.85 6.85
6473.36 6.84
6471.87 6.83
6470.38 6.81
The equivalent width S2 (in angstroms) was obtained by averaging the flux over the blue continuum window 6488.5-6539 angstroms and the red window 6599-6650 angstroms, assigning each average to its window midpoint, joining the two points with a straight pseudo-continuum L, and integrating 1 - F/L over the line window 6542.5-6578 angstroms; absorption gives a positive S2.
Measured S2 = 0.8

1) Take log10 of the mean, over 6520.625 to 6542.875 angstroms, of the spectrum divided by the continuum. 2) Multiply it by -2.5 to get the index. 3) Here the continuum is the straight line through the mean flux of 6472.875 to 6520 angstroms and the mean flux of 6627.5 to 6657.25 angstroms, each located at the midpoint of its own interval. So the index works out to -0.04 mag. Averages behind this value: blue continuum 6.75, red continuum 6.84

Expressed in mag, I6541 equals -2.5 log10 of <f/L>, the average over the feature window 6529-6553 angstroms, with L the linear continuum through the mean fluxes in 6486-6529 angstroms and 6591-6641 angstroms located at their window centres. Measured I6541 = -0.024 mag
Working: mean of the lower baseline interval 6.77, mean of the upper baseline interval 6.81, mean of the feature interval 6.93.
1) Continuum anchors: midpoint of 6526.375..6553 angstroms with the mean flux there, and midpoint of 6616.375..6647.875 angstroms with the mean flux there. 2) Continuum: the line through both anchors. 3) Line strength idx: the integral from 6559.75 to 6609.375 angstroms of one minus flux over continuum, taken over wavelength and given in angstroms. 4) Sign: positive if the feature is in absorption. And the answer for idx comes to 1.0 angstroms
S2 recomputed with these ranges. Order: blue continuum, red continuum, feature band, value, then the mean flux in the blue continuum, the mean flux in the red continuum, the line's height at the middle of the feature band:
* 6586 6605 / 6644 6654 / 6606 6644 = -0.14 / 6.78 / 6.84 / 6.81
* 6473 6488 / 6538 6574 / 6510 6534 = -0.60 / 6.89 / 6.69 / 6.78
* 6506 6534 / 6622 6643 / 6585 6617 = 0.32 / 6.91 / 6.85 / 6.87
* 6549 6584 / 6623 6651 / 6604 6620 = -0.05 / 6.69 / 6.85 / 6.8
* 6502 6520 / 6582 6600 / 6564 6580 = 0.24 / 6.76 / 6.84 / 6.82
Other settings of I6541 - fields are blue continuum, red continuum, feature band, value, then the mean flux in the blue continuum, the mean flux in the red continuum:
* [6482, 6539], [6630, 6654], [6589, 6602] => 0.01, 6.82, 6.84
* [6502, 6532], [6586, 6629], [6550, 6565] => 0.05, 6.88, 6.81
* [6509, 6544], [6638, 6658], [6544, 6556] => 0.03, 6.95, 6.84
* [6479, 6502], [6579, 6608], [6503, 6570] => -0.01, 6.7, 6.83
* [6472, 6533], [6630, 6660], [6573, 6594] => -0.01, 6.81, 6.83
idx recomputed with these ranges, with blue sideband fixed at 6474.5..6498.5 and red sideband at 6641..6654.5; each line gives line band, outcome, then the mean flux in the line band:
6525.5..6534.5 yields -0.4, 7.06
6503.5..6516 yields 0.1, 6.72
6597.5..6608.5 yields 0.1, 6.74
